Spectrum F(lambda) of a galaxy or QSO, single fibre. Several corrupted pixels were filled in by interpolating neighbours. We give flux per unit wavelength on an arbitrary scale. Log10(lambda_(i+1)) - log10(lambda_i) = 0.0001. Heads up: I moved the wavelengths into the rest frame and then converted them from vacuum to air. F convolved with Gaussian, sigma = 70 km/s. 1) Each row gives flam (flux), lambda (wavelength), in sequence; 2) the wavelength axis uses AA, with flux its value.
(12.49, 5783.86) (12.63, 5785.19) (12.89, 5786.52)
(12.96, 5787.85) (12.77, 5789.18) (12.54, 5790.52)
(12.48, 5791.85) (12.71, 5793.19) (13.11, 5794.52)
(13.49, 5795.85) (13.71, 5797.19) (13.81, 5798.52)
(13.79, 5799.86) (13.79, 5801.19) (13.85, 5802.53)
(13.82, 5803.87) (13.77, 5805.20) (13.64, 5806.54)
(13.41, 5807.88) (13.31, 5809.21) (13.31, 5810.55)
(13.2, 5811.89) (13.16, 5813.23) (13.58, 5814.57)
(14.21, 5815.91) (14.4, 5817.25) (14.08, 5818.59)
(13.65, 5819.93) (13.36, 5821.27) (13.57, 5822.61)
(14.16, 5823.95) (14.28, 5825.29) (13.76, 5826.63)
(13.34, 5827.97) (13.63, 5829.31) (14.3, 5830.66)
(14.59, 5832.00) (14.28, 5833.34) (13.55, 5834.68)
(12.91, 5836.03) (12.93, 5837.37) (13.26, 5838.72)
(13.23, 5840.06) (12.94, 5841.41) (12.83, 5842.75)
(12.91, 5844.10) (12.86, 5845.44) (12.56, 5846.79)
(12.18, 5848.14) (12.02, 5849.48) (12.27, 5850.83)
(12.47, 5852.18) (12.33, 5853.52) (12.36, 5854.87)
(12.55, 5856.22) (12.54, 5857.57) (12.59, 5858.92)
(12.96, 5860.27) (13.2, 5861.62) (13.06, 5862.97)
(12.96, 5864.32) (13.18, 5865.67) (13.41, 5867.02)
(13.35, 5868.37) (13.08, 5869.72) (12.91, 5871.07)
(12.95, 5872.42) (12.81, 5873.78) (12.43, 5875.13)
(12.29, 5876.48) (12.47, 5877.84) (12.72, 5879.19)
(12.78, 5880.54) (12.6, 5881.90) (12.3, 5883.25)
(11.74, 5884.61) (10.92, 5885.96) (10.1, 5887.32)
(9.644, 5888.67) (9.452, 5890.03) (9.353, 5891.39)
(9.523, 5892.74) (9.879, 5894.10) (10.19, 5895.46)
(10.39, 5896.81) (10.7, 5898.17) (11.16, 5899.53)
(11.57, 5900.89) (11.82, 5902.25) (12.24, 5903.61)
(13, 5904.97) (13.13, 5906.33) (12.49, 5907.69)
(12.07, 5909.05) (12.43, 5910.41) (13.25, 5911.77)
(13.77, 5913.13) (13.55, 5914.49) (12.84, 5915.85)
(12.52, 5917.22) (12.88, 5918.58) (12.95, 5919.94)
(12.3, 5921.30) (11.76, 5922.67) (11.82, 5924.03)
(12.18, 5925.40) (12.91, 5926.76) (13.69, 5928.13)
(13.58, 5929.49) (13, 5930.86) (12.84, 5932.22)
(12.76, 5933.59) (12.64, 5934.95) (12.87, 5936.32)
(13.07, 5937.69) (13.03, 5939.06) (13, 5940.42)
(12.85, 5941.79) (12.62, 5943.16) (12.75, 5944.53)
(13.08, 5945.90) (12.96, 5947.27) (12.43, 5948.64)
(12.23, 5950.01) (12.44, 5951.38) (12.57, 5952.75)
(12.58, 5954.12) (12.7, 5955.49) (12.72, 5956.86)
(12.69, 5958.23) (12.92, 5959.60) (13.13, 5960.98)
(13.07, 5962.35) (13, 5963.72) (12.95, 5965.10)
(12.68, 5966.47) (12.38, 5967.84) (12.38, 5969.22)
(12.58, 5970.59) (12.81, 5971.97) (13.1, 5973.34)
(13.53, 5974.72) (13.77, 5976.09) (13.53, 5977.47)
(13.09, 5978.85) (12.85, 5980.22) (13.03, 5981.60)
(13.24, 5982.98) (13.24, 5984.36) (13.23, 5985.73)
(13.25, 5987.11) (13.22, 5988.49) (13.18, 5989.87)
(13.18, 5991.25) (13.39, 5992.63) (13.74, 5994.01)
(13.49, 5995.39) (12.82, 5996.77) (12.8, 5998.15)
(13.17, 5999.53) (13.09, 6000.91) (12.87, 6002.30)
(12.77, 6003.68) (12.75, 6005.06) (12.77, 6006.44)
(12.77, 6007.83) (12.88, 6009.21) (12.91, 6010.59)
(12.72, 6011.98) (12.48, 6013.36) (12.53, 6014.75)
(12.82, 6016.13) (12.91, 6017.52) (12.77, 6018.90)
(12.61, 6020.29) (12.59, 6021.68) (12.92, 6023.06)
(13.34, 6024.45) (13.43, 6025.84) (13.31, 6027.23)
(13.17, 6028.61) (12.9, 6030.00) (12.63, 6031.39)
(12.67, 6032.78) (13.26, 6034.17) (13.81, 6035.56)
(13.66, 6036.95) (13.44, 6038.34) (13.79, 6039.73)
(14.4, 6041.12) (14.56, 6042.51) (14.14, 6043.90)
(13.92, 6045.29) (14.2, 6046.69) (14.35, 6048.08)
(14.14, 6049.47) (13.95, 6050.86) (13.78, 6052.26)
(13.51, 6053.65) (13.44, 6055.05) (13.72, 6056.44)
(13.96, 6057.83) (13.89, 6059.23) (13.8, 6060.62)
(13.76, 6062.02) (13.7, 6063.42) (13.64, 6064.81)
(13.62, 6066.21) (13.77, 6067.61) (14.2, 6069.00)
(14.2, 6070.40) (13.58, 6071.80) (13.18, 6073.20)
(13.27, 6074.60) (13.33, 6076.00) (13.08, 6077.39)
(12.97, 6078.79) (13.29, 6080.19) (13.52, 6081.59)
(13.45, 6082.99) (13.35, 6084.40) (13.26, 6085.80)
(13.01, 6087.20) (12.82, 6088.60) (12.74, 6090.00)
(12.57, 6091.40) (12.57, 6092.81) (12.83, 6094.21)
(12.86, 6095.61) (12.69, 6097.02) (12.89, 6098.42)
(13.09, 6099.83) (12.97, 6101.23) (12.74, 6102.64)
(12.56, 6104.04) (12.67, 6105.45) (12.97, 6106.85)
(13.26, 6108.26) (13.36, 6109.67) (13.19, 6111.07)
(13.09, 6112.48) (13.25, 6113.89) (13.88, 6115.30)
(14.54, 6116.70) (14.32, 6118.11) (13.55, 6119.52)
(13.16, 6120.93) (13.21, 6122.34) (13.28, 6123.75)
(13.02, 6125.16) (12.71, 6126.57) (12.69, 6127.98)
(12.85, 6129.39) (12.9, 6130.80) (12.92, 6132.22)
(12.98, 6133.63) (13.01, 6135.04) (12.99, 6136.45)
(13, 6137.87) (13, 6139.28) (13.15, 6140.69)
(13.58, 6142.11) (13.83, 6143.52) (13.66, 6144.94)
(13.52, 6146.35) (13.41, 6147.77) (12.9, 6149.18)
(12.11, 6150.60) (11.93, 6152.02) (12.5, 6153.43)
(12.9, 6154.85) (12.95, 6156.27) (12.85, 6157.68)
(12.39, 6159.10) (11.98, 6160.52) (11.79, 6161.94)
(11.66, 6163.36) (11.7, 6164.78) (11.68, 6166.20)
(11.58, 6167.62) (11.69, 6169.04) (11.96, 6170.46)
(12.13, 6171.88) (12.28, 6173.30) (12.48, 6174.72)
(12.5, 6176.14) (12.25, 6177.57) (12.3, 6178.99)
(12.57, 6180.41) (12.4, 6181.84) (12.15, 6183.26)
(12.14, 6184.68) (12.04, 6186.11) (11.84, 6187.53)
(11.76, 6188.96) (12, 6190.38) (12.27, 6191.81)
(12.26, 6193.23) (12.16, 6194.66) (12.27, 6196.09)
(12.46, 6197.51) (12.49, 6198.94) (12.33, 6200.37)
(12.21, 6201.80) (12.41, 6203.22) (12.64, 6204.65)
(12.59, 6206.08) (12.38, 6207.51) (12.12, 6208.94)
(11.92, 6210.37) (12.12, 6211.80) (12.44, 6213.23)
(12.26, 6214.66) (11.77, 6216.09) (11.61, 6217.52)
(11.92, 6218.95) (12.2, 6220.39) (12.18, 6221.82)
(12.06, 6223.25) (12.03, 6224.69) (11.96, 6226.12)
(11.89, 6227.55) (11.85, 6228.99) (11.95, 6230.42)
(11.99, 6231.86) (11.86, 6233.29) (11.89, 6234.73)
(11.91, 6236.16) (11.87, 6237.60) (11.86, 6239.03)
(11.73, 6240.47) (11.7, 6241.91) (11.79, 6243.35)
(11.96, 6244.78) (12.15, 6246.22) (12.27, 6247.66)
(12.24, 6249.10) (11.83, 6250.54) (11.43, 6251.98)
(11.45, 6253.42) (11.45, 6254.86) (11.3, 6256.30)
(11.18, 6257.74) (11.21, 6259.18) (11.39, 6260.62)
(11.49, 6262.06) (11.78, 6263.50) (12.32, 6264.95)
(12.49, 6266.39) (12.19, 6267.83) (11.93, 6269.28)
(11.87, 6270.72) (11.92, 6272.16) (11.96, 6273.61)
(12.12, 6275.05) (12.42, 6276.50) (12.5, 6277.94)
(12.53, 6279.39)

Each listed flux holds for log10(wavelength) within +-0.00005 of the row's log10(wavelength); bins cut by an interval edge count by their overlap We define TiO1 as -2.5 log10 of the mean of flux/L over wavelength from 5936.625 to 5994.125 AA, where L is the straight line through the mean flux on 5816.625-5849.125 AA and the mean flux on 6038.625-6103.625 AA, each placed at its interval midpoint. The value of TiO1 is 0.04 mag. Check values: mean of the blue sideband 13.5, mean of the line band 12.9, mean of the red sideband 13.5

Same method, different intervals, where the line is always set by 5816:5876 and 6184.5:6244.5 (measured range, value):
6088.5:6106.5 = -0.03 mag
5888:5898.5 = 0.30 mag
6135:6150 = -0.08 mag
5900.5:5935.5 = 0.02 mag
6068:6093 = -0.07 mag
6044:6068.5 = -0.11 mag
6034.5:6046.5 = -0.11 mag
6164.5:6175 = 0.02 mag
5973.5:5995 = -0.04 mag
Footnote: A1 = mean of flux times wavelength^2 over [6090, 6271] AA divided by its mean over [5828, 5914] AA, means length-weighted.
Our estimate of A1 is 1.1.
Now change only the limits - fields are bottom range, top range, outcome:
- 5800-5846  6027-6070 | 1.09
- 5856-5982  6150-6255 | 1.06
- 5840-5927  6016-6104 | 1.16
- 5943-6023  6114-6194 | 1.04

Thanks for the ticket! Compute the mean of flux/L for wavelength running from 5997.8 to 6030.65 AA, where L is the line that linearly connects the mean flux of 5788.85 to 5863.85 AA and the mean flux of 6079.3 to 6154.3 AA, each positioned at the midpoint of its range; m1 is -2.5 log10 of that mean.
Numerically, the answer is 0.02 mag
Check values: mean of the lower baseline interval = 13.3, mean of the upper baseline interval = 13.1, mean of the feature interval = 12.9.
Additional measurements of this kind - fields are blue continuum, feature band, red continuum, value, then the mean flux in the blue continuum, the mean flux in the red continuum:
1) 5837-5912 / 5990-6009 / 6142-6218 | -0.07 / 12.2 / 12.3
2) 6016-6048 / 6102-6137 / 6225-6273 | -0.03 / 13.4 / 11.8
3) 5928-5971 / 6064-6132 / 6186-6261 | -0.07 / 12.8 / 12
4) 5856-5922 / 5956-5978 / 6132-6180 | -0.06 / 12.1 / 12.6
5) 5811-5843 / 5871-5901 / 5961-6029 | 0.19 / 13.6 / 13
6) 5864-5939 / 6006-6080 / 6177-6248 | -0.11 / 12.2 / 12.1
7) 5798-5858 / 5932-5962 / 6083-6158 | 0.04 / 13.3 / 13.1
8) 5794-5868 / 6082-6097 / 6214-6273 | -0.05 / 13.3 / 11.9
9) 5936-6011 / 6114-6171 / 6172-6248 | -0.04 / 12.9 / 12.1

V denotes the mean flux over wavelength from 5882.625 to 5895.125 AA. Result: 10.3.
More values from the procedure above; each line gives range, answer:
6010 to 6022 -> 12.7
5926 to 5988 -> 12.9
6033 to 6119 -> 13.5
